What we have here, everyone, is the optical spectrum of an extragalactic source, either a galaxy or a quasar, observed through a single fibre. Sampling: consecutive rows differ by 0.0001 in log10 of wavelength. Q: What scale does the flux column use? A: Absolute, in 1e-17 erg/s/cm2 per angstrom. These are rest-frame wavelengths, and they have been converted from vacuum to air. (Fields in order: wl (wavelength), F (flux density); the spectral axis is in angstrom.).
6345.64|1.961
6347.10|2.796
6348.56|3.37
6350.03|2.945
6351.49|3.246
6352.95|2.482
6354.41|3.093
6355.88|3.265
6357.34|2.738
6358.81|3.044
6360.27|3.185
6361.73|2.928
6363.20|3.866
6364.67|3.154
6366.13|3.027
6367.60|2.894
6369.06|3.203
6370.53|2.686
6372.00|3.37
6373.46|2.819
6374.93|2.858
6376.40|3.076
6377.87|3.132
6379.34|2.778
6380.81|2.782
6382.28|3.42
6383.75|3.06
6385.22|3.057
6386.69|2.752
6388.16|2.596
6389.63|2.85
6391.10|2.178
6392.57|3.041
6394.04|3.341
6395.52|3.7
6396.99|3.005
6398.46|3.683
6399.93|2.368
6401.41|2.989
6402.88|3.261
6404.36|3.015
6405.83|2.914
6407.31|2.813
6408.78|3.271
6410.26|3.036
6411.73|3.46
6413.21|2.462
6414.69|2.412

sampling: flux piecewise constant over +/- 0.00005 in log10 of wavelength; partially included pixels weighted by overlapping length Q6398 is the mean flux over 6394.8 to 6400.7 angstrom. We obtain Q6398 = 3.19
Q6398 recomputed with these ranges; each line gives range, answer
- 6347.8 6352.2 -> 3.18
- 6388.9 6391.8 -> 2.52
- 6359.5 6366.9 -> 3.23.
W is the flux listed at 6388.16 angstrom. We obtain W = 2.596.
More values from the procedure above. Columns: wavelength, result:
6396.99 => 3.005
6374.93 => 2.858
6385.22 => 3.057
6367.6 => 2.894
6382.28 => 3.42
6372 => 3.37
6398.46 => 3.683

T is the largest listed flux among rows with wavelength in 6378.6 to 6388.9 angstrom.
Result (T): 3.42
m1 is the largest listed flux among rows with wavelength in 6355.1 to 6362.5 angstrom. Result 3.265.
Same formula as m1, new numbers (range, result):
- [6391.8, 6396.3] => 3.7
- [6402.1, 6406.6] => 3.261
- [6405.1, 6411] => 3.271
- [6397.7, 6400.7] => 3.683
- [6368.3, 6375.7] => 3.37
